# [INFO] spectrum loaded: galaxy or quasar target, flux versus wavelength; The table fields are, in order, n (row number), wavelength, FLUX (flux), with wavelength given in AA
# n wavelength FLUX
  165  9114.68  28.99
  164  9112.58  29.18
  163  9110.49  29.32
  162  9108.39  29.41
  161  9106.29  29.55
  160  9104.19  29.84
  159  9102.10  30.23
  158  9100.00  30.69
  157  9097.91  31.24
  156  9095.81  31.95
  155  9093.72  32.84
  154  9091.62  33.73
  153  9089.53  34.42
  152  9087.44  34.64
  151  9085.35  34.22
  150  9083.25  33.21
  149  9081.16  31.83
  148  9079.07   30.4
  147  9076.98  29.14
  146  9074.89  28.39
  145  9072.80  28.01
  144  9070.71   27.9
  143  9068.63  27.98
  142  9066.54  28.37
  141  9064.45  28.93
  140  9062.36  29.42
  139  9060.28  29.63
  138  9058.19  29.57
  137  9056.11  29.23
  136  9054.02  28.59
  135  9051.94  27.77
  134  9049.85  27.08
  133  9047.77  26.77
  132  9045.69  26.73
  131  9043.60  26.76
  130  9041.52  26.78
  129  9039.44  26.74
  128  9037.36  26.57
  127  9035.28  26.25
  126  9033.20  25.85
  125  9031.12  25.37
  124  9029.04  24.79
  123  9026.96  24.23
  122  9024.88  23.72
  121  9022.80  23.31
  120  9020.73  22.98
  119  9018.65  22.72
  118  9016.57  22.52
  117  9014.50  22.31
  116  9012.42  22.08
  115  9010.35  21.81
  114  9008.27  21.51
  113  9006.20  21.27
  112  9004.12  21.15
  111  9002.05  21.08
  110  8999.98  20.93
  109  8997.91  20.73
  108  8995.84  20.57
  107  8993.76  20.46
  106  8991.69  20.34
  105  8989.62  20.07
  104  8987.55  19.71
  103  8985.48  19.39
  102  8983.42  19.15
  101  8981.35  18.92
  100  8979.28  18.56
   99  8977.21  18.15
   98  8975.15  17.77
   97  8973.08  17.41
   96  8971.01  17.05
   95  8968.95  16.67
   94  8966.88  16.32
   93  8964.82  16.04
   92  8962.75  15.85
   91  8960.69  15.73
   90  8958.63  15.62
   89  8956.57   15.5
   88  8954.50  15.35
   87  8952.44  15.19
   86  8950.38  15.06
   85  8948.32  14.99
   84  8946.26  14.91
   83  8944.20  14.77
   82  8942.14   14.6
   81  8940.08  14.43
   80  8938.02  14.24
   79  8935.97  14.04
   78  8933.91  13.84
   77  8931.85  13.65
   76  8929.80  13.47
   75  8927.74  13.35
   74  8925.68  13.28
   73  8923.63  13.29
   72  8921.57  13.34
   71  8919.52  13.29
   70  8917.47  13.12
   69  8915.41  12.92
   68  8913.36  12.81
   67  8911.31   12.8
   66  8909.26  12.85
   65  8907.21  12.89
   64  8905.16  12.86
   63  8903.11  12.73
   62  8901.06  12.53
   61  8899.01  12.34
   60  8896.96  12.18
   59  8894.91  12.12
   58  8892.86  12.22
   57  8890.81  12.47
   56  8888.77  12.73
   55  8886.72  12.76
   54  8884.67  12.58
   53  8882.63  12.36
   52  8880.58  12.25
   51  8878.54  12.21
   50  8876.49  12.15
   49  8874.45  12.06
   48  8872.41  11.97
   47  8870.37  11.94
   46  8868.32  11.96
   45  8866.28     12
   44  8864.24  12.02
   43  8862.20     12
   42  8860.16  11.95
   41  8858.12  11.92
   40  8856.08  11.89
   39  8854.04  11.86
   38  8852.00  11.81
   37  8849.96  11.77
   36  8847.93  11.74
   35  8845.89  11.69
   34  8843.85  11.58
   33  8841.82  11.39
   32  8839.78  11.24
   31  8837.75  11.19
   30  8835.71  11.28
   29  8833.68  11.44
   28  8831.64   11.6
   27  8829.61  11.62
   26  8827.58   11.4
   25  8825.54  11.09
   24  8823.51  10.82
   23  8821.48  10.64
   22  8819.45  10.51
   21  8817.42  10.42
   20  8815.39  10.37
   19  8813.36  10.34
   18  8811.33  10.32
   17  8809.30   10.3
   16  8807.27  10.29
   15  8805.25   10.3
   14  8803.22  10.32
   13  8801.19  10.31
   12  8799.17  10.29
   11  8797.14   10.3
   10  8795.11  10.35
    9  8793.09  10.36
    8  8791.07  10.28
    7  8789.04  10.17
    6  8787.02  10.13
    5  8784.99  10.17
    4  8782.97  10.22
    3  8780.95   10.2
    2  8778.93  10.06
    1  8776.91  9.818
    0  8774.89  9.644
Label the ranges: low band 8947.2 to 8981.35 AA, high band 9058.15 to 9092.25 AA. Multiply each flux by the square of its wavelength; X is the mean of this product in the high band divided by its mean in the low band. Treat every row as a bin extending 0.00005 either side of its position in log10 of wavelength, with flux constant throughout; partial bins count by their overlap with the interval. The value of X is 1.91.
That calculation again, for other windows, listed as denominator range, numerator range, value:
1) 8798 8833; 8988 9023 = 2.10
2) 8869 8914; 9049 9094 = 2.53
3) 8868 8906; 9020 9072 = 2.26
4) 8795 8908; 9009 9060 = 2.29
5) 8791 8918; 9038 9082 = 2.55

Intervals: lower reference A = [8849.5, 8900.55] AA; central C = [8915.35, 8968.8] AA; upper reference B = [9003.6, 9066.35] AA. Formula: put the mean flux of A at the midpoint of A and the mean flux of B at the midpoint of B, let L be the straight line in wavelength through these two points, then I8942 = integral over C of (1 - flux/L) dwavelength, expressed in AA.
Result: 9.7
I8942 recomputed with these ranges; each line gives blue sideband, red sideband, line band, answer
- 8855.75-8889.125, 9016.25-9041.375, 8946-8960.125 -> 2.6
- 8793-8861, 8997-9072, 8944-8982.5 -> 7.7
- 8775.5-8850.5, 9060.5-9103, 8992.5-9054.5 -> 6.1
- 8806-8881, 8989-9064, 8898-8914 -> 3.2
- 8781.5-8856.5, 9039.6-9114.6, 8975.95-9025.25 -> 6.7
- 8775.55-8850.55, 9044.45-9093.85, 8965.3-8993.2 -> 5.7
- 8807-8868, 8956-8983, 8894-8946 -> 5.4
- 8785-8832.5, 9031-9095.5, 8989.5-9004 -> 2.2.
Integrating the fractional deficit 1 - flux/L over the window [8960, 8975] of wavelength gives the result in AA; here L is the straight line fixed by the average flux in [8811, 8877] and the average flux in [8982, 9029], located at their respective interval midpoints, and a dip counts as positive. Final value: 2.1 AA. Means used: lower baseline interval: 11.5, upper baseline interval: 21.5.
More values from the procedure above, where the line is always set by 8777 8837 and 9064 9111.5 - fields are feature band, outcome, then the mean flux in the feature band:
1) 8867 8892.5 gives 5.6 AA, 12.3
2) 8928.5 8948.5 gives 5.7 AA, 14.3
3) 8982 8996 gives 2.2 AA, 19.9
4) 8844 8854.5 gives 1.4 AA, 11.8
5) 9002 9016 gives 1.9 AA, 21.7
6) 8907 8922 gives 4.3 AA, 13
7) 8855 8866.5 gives 2.0 AA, 12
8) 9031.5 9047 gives 0.4 AA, 26.5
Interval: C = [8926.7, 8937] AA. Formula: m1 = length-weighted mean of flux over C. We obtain 13.7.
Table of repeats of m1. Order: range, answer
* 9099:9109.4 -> 29.9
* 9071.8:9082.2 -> 29.6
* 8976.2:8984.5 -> 18.7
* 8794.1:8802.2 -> 10.3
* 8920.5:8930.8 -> 13.3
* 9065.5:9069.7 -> 28.2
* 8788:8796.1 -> 10.3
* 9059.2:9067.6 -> 29.1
